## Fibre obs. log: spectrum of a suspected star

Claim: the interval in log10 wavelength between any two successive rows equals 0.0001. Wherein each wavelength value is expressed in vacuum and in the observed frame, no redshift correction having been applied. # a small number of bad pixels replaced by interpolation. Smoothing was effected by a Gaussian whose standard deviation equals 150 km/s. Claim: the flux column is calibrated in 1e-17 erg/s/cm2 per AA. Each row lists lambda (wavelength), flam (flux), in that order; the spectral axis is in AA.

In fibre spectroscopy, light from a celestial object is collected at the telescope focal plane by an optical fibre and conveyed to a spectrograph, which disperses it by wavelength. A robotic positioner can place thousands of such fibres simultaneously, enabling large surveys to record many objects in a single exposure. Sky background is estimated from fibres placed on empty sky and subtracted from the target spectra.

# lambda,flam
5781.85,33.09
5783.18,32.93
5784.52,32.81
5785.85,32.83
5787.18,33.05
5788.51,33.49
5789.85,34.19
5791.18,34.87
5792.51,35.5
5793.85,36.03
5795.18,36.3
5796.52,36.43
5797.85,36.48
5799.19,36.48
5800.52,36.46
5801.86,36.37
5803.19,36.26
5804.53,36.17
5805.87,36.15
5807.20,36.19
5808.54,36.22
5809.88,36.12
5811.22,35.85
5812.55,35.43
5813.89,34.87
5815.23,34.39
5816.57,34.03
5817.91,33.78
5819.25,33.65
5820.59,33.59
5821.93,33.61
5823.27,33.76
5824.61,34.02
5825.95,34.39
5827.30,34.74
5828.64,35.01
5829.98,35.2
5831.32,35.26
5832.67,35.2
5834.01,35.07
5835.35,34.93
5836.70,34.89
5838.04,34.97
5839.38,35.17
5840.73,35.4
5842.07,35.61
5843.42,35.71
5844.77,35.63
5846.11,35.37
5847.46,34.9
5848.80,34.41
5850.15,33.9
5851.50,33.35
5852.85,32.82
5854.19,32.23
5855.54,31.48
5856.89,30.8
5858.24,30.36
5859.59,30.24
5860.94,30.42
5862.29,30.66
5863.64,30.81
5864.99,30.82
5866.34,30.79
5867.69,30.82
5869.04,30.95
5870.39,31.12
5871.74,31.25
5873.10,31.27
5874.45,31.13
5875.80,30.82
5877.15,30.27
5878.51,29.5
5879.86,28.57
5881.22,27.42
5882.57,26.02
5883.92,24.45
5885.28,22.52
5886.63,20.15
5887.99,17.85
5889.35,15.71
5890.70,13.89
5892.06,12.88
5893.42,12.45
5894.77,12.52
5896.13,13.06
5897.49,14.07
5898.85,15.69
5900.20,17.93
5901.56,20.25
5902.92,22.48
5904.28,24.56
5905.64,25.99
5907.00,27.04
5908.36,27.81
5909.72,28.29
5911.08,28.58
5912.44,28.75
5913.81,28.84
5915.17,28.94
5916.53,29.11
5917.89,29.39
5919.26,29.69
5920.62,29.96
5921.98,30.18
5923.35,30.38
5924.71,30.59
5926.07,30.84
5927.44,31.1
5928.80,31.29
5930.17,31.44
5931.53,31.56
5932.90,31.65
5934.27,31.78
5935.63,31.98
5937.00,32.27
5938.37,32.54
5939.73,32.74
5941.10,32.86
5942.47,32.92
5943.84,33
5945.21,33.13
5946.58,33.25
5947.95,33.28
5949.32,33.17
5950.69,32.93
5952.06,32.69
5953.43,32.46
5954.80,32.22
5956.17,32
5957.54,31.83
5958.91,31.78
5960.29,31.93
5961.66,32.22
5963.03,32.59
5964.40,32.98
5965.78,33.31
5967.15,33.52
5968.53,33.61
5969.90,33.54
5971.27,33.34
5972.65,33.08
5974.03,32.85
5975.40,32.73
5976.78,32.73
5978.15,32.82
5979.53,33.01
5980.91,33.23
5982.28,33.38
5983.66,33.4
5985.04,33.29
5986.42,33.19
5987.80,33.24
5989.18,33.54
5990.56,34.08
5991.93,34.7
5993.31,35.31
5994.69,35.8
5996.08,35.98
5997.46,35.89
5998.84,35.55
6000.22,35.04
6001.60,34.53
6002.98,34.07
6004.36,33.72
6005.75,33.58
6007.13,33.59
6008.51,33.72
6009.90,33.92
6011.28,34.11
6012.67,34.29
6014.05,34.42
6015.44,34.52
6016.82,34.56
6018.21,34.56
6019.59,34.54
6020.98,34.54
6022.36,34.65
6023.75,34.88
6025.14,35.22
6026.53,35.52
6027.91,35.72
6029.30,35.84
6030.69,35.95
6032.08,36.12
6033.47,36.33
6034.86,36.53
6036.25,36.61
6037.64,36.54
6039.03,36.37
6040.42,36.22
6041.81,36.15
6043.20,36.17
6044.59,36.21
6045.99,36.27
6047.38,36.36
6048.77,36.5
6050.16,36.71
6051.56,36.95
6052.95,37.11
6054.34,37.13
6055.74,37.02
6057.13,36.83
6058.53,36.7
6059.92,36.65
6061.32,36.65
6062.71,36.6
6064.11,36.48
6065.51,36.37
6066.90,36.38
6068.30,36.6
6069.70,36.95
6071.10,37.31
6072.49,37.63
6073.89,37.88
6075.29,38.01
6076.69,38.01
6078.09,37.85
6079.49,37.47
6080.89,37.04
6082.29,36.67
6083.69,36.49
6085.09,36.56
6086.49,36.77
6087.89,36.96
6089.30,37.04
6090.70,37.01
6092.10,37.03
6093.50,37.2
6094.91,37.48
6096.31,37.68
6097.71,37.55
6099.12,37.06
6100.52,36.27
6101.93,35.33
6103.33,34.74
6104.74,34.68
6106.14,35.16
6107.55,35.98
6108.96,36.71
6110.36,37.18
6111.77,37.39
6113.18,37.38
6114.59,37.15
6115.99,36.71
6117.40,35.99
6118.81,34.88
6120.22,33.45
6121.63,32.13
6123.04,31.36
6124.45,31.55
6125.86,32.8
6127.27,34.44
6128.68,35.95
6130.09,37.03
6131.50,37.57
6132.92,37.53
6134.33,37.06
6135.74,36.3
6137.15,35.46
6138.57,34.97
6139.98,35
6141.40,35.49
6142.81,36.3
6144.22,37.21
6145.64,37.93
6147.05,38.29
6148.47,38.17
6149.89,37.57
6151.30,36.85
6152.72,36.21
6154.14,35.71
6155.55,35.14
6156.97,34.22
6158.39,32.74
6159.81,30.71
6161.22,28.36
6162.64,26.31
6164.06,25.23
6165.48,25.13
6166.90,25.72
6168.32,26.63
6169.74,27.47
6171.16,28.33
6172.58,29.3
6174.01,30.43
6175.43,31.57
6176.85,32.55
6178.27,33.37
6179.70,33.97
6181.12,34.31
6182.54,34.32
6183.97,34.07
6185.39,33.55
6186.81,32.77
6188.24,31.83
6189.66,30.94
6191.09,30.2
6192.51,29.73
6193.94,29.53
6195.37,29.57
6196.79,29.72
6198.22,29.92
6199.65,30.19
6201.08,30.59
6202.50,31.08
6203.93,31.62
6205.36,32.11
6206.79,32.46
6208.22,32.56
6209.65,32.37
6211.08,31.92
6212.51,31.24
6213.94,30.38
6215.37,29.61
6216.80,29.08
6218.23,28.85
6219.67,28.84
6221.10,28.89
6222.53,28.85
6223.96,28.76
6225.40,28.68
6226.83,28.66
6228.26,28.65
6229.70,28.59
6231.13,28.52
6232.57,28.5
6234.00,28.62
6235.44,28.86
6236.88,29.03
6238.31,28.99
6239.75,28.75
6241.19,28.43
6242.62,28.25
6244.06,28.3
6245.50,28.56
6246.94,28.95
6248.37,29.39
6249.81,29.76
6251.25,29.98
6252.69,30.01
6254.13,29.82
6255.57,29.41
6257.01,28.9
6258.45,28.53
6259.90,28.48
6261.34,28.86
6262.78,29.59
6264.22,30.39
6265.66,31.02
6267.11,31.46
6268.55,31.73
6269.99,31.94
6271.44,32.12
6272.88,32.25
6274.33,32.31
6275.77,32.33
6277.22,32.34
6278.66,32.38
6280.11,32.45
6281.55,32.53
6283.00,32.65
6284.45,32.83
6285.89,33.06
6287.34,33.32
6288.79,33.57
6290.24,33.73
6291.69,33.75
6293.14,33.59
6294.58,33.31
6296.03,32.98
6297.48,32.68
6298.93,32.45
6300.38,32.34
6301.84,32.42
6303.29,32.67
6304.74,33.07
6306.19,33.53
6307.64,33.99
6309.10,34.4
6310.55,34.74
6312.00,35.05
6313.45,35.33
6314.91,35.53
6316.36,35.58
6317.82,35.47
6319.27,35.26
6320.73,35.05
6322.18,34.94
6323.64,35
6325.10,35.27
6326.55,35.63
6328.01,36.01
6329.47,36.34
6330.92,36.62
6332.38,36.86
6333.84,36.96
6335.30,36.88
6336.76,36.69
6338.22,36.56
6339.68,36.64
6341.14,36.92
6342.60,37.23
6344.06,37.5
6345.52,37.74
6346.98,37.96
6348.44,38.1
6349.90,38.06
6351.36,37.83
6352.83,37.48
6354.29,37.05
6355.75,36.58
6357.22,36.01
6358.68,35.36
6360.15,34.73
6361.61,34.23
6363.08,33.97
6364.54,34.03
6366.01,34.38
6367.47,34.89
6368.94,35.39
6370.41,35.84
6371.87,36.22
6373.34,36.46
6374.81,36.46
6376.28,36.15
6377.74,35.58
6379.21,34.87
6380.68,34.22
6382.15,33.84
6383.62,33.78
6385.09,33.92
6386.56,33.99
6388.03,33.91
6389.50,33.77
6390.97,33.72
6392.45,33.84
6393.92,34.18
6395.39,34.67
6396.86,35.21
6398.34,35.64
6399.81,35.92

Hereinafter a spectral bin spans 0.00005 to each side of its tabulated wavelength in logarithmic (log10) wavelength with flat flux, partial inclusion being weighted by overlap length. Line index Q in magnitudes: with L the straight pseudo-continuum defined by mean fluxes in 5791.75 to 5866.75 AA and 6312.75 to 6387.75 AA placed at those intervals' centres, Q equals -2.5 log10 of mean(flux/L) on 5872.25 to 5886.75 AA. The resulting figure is 0.24 mag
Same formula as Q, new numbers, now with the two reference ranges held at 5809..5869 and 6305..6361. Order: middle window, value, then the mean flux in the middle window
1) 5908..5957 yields 0.097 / 31.2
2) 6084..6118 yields -0.050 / 36.6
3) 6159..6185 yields 0.180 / 29.9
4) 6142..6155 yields -0.057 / 37.1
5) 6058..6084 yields -0.067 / 37.1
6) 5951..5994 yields 0.042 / 33.1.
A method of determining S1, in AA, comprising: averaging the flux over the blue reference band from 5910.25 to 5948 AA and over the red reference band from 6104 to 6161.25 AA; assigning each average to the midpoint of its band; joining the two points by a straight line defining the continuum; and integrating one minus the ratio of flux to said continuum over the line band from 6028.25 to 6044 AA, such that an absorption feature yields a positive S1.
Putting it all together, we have -1.3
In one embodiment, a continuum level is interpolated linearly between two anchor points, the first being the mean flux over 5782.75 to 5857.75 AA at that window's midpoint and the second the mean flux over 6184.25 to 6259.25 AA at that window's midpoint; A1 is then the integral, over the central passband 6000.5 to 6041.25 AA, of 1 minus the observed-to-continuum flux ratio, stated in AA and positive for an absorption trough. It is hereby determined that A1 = -3.4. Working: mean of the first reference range 34.7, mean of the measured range 35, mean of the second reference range 29.9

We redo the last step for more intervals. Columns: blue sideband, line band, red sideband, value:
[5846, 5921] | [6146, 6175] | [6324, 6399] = 0.3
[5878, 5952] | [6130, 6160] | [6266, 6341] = -4.9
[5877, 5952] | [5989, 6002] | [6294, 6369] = -3.1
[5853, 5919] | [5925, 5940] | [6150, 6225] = -2.9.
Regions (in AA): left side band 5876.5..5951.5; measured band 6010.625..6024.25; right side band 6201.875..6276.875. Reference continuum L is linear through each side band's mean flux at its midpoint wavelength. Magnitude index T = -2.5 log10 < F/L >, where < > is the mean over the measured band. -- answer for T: -0.24 mag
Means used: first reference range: 26.7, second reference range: 29.9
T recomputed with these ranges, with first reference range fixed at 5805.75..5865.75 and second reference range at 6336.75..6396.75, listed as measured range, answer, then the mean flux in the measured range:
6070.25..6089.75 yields -0.08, 37.3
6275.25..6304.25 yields 0.08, 32.9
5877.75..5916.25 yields 0.47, 22.1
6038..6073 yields -0.06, 36.7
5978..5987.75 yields 0.04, 33.2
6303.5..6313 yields 0.04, 34.1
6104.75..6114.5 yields -0.05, 36.5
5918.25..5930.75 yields 0.12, 30.6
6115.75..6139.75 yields 0.00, 35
